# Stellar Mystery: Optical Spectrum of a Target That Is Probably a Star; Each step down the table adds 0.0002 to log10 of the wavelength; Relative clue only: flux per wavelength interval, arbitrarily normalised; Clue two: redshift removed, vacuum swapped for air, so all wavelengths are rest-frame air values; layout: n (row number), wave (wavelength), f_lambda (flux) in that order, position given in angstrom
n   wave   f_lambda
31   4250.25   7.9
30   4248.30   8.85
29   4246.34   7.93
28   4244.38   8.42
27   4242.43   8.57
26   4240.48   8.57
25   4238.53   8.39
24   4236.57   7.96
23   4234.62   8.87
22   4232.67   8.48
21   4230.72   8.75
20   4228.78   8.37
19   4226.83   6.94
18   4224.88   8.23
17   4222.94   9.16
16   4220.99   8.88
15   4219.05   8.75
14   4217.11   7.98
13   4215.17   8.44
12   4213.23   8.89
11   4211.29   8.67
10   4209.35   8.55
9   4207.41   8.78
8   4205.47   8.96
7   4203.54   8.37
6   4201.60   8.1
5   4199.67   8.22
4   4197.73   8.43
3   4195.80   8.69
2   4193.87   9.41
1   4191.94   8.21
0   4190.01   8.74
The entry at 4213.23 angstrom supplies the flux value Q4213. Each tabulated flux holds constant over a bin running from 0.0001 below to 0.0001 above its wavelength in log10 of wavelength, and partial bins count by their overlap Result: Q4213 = 8.89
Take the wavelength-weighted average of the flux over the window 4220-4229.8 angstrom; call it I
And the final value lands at 8.32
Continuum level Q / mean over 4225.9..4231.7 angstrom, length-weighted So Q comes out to 8.03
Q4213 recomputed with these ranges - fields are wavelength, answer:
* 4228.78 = 8.37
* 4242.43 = 8.57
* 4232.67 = 8.48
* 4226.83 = 6.94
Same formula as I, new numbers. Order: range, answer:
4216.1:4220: 8.37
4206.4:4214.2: 8.72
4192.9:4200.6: 8.69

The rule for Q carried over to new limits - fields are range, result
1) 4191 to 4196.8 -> 8.78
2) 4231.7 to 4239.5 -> 8.42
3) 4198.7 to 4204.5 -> 8.23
